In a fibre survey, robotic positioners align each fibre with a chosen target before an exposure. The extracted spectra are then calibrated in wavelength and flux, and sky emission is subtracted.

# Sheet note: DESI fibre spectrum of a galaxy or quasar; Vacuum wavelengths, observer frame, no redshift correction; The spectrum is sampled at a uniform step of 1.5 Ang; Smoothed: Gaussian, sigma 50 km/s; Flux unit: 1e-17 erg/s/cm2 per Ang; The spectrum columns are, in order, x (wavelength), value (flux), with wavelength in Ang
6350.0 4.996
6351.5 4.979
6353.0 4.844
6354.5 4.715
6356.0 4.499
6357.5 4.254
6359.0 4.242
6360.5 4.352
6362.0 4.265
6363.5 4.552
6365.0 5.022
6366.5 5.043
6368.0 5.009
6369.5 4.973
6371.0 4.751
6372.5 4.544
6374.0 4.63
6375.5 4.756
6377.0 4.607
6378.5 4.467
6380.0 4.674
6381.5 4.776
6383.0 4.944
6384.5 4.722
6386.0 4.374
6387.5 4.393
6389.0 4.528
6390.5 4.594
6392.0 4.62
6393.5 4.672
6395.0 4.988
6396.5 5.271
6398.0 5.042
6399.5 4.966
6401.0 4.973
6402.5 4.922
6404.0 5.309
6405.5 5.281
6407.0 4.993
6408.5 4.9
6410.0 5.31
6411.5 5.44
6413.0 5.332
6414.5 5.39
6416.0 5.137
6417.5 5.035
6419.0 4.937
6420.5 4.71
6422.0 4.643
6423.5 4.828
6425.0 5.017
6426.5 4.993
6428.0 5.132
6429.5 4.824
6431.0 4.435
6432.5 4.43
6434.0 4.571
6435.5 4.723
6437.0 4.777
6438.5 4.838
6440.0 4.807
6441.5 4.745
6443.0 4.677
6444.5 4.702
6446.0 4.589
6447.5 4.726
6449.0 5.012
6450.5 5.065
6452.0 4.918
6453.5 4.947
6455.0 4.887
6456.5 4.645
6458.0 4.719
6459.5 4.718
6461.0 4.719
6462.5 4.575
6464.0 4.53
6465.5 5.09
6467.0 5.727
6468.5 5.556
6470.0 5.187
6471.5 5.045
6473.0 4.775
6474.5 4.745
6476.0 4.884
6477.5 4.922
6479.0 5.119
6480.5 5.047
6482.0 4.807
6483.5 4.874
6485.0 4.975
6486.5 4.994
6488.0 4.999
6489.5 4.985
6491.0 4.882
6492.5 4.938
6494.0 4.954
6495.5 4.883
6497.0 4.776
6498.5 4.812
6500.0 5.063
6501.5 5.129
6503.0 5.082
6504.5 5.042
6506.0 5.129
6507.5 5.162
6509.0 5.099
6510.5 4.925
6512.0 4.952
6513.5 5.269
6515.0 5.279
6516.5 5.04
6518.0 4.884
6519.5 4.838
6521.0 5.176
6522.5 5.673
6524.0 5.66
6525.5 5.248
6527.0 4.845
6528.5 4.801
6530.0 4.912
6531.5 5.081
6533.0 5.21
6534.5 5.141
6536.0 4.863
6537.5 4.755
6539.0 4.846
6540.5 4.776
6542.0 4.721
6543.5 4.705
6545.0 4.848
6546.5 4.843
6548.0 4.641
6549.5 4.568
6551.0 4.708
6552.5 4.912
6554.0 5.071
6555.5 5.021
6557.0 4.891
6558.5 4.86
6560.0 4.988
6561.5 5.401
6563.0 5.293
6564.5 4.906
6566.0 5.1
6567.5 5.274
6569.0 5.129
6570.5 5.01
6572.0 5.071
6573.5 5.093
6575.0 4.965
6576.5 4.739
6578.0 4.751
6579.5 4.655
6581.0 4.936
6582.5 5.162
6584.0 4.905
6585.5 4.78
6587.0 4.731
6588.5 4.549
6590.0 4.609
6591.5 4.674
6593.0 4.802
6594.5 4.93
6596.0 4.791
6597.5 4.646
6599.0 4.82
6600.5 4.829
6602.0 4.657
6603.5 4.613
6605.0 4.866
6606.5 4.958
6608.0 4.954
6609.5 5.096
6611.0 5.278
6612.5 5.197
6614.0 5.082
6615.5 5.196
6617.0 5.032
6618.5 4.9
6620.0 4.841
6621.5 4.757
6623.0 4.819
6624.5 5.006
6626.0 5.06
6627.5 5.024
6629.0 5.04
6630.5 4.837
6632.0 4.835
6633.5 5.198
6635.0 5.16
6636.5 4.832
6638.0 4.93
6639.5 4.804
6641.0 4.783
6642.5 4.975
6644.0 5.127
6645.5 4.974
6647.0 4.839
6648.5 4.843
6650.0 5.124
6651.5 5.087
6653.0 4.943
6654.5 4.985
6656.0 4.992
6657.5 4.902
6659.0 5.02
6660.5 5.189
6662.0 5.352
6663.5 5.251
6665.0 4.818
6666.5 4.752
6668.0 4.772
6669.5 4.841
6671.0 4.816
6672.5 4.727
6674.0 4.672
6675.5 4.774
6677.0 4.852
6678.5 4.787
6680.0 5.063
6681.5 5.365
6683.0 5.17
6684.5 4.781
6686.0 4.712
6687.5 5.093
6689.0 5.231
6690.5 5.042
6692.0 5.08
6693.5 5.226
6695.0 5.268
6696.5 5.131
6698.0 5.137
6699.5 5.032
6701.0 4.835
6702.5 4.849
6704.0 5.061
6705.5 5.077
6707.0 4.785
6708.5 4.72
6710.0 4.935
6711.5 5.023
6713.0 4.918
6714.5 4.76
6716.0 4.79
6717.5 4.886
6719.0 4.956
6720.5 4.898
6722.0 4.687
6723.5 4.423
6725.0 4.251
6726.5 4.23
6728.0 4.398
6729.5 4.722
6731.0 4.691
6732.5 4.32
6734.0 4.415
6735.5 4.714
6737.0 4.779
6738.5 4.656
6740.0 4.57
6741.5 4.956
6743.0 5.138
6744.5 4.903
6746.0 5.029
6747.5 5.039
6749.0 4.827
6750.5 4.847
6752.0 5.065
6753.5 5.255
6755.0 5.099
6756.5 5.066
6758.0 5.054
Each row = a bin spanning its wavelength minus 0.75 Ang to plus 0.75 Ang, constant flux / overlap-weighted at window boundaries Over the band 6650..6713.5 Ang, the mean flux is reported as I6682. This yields 4.98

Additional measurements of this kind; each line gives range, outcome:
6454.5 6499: 4.93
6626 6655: 4.97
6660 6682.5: 4.94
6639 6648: 4.92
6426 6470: 4.84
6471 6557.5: 4.97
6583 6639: 4.9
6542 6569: 4.94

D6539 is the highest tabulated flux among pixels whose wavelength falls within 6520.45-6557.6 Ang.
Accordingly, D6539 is 5.673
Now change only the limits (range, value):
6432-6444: 4.838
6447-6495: 5.727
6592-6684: 5.365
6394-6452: 5.44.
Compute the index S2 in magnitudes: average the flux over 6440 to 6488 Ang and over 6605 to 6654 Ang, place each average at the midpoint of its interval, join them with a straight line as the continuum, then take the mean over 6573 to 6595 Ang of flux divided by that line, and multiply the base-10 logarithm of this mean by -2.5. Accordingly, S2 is 0.03 mag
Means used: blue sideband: 4.9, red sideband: 4.98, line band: 4.81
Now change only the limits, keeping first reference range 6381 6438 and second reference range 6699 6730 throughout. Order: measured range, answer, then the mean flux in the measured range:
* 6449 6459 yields 0.00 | 4.87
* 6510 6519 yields -0.04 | 5.06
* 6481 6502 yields -0.02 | 4.93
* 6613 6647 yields -0.04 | 4.96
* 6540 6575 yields -0.03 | 4.95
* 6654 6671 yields -0.04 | 4.98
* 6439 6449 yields 0.03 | 4.73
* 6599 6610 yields -0.01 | 4.85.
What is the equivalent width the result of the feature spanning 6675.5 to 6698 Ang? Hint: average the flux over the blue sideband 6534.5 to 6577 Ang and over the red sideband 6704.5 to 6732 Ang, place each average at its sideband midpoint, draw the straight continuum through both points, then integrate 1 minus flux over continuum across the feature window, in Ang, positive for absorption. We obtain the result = -1.3 Ang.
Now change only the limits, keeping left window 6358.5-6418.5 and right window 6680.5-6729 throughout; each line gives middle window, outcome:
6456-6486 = -0.5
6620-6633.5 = -0.1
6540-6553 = 0.3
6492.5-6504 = -0.2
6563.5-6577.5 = -0.4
